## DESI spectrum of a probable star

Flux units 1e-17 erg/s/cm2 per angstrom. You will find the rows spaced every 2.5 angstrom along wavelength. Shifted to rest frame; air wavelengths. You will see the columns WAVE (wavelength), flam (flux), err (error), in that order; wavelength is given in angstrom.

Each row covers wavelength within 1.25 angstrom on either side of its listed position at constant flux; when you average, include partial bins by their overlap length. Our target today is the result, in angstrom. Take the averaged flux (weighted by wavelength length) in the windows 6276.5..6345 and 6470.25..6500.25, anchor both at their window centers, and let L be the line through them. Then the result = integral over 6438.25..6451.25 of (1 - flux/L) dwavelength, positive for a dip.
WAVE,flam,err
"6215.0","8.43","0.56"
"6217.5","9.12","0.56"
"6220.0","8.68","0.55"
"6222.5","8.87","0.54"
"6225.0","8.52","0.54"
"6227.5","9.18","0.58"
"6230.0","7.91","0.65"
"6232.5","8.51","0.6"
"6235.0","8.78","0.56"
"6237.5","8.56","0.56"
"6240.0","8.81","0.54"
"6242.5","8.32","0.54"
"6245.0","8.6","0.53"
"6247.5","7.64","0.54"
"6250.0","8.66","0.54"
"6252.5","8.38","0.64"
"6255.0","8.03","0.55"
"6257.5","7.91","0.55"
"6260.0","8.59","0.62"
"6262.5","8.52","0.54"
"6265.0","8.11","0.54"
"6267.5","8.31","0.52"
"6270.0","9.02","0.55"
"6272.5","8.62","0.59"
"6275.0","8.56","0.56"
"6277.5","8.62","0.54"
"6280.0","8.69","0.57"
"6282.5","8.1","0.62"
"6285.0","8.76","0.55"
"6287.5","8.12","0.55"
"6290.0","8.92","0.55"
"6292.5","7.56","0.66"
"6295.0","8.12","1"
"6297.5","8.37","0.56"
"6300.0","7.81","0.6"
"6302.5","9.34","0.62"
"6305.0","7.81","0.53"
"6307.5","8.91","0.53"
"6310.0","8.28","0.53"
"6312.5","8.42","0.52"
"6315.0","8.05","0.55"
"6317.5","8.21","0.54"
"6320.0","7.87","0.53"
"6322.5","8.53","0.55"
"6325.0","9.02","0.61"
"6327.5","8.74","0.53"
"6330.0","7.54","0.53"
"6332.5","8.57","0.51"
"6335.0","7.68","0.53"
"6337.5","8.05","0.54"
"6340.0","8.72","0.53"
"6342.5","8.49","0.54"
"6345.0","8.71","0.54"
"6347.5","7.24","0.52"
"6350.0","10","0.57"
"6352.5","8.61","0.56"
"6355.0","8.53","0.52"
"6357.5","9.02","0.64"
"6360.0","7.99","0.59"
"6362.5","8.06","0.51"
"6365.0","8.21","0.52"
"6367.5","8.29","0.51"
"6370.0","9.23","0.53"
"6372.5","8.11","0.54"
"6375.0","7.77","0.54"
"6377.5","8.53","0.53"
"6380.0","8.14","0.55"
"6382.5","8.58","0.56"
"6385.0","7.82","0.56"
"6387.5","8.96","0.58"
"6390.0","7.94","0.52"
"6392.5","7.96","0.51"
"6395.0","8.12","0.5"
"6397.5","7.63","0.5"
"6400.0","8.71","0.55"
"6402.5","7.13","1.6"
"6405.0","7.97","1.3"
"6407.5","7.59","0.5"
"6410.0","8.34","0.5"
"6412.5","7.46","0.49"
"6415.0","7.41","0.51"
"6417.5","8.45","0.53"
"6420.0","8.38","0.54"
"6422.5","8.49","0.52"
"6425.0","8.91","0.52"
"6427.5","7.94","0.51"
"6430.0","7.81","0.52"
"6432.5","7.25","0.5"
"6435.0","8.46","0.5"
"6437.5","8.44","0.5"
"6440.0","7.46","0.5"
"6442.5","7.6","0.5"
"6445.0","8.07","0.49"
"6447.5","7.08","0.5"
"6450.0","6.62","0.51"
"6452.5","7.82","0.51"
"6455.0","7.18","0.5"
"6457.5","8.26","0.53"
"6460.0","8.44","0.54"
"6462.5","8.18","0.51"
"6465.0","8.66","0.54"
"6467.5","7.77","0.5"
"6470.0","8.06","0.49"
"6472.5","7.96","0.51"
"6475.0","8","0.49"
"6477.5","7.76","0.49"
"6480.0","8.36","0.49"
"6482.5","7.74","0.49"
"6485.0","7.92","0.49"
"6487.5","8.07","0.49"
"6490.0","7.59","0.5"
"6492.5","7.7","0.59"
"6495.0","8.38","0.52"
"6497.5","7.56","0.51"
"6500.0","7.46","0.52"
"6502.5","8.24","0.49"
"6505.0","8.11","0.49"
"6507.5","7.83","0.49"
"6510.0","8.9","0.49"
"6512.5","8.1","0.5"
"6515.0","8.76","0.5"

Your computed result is 0.96 angstrom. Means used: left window 8.35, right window 7.89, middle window 7.41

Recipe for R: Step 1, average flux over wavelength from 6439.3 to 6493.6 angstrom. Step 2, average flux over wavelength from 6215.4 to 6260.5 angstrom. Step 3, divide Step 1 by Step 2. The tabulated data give 0.92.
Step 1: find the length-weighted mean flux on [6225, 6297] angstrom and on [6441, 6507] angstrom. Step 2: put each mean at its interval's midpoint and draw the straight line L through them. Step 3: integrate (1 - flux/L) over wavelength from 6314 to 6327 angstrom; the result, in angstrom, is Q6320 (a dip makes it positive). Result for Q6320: -0.1 angstrom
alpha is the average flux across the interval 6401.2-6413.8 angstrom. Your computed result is 7.7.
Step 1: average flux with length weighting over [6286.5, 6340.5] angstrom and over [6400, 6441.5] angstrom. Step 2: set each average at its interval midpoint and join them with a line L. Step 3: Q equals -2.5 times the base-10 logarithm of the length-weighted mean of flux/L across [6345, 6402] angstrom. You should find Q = -0.03 mag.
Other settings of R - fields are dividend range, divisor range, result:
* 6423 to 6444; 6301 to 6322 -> 0.96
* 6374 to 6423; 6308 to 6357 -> 0.96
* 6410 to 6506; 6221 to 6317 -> 0.94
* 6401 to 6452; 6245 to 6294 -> 0.94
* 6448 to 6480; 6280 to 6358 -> 0.94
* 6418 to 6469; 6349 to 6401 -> 0.95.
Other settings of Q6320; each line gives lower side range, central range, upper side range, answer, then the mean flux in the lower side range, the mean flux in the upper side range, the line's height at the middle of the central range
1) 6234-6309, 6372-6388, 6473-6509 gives -0.2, 8.42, 7.92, 8.17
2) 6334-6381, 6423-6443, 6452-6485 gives 0.3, 8.39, 8.02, 8.14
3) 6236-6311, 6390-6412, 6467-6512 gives 0.6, 8.4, 7.97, 8.15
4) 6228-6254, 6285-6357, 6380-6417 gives -1.5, 8.44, 7.99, 8.21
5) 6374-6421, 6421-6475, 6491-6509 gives 0.3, 8.05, 7.91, 7.98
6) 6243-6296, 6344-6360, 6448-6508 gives -0.9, 8.37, 7.89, 8.18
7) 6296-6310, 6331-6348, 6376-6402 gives 0.2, 8.43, 8.2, 8.33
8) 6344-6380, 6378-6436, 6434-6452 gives -0.4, 8.44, 7.67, 8.01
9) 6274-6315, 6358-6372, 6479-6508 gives -0.3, 8.39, 7.91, 8.22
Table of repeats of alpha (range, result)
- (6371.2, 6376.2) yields 7.95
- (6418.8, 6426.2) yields 8.59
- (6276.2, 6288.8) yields 8.46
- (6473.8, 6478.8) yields 7.88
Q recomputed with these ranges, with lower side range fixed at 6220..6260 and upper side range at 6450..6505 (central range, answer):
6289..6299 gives 0.02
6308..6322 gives 0.01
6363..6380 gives -0.02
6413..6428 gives -0.02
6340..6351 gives -0.05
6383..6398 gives 0.00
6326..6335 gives 0.00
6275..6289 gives -0.01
